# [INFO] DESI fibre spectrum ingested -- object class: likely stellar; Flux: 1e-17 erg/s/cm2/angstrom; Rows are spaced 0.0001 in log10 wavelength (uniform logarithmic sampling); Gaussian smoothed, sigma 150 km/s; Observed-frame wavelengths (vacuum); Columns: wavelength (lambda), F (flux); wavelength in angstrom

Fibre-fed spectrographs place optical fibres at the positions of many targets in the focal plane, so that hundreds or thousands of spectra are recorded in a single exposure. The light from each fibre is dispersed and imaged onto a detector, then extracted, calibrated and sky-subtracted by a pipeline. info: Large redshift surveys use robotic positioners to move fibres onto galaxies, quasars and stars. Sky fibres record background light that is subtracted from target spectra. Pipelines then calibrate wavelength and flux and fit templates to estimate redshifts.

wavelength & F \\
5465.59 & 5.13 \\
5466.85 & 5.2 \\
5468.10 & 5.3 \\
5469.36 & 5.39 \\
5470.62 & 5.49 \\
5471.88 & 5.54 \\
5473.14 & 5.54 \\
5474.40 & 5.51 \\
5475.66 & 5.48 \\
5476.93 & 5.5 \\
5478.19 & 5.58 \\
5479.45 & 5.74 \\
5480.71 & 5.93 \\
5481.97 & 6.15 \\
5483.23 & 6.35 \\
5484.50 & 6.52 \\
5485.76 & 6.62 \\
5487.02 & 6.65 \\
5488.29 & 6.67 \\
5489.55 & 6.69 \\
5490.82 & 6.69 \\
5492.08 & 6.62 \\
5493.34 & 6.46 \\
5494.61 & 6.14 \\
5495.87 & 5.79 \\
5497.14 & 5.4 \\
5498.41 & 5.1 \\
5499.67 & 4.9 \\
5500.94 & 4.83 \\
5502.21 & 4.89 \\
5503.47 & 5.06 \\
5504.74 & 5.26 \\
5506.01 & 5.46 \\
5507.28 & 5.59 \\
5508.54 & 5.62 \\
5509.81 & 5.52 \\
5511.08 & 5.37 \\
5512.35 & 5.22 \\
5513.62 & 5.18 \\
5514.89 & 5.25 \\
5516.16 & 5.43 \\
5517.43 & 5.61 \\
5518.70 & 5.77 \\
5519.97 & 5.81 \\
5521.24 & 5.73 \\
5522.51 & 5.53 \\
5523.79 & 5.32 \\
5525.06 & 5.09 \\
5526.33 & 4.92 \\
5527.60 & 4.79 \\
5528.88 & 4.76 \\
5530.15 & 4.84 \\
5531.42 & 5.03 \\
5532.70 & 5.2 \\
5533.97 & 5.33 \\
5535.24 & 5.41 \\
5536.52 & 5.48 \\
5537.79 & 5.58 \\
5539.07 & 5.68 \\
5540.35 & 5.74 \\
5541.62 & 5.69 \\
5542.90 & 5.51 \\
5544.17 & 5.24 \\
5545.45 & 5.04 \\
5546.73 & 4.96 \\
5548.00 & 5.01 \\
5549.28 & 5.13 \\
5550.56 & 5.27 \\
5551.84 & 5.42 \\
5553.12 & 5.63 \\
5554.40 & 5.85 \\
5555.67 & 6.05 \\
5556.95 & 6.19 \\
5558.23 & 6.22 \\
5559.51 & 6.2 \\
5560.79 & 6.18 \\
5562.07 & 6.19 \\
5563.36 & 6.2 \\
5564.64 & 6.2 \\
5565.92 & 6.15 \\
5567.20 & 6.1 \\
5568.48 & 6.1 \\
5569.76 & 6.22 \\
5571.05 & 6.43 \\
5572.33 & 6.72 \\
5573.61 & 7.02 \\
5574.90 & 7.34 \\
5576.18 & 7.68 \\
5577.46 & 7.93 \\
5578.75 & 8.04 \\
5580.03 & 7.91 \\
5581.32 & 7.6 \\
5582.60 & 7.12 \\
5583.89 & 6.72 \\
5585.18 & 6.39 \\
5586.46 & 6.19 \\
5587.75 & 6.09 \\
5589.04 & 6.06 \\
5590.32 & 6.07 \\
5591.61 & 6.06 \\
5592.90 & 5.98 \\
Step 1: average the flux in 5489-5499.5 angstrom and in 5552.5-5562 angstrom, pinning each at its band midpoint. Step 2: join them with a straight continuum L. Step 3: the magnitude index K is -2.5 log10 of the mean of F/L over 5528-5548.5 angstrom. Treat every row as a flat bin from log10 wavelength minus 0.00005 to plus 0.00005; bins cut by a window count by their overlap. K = 0.150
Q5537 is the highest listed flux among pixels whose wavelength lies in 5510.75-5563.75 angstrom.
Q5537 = 6.22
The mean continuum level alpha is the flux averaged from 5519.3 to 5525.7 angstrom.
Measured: 5.5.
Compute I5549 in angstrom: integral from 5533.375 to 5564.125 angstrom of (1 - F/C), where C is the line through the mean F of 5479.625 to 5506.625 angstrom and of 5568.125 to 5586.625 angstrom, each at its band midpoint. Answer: 4.78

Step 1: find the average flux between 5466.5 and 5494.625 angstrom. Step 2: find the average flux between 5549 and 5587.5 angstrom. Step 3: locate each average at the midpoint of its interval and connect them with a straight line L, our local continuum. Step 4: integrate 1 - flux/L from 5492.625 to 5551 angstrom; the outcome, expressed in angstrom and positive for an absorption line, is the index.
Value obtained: 8.2 angstrom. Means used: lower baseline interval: 6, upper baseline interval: 6.49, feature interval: 5.35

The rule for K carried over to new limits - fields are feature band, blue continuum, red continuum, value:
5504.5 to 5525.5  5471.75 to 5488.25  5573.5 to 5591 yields 0.159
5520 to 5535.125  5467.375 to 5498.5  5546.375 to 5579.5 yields 0.184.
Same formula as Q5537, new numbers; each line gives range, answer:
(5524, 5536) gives 5.41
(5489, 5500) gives 6.69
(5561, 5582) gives 8.04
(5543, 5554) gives 5.63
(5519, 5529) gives 5.81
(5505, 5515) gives 5.62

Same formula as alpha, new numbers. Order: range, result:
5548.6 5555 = 5.45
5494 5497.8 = 5.77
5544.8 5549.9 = 5.03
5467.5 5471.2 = 5.39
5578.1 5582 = 7.84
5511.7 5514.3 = 5.2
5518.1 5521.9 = 5.77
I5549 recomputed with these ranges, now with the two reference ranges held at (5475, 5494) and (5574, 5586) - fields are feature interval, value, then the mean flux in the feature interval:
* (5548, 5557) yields 1.9 angstrom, 5.57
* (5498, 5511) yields 2.5 angstrom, 5.23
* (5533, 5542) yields 1.7 angstrom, 5.54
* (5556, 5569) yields 1.8 angstrom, 6.17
